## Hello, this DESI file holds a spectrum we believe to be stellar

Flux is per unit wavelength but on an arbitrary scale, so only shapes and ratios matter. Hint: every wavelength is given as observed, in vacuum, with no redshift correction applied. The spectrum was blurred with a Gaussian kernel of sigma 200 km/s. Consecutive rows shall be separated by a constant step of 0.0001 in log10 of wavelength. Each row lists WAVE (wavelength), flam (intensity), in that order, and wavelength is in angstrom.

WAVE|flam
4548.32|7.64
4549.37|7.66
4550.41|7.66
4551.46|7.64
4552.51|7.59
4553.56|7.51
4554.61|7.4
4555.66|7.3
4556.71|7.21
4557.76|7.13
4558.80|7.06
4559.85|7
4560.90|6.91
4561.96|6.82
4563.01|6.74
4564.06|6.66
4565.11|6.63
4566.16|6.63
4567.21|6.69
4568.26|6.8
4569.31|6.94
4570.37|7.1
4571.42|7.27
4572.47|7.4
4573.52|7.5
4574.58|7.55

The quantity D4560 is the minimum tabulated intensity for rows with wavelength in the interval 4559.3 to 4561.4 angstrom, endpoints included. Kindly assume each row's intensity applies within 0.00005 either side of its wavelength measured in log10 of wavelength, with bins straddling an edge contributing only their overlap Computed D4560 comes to 6.91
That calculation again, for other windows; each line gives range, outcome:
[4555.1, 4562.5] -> 6.82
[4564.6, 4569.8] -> 6.63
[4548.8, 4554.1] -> 7.51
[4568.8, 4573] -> 6.94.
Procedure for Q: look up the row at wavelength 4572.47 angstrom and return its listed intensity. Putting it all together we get 7.4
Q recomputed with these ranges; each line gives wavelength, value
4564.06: 6.66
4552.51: 7.59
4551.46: 7.64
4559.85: 7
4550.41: 7.66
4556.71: 7.21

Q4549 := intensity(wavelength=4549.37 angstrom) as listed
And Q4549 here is 7.66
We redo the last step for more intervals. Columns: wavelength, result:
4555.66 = 7.3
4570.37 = 7.1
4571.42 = 7.27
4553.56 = 7.51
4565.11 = 6.63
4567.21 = 6.69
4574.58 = 7.55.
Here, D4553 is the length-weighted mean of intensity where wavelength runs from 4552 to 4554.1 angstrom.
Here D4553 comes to 7.54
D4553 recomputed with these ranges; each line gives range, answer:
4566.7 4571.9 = 6.96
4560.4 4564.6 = 6.77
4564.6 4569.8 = 6.75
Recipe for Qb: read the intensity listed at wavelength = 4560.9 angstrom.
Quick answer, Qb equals 6.91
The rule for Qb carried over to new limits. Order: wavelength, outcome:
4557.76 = 7.13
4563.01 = 6.74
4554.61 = 7.4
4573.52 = 7.5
